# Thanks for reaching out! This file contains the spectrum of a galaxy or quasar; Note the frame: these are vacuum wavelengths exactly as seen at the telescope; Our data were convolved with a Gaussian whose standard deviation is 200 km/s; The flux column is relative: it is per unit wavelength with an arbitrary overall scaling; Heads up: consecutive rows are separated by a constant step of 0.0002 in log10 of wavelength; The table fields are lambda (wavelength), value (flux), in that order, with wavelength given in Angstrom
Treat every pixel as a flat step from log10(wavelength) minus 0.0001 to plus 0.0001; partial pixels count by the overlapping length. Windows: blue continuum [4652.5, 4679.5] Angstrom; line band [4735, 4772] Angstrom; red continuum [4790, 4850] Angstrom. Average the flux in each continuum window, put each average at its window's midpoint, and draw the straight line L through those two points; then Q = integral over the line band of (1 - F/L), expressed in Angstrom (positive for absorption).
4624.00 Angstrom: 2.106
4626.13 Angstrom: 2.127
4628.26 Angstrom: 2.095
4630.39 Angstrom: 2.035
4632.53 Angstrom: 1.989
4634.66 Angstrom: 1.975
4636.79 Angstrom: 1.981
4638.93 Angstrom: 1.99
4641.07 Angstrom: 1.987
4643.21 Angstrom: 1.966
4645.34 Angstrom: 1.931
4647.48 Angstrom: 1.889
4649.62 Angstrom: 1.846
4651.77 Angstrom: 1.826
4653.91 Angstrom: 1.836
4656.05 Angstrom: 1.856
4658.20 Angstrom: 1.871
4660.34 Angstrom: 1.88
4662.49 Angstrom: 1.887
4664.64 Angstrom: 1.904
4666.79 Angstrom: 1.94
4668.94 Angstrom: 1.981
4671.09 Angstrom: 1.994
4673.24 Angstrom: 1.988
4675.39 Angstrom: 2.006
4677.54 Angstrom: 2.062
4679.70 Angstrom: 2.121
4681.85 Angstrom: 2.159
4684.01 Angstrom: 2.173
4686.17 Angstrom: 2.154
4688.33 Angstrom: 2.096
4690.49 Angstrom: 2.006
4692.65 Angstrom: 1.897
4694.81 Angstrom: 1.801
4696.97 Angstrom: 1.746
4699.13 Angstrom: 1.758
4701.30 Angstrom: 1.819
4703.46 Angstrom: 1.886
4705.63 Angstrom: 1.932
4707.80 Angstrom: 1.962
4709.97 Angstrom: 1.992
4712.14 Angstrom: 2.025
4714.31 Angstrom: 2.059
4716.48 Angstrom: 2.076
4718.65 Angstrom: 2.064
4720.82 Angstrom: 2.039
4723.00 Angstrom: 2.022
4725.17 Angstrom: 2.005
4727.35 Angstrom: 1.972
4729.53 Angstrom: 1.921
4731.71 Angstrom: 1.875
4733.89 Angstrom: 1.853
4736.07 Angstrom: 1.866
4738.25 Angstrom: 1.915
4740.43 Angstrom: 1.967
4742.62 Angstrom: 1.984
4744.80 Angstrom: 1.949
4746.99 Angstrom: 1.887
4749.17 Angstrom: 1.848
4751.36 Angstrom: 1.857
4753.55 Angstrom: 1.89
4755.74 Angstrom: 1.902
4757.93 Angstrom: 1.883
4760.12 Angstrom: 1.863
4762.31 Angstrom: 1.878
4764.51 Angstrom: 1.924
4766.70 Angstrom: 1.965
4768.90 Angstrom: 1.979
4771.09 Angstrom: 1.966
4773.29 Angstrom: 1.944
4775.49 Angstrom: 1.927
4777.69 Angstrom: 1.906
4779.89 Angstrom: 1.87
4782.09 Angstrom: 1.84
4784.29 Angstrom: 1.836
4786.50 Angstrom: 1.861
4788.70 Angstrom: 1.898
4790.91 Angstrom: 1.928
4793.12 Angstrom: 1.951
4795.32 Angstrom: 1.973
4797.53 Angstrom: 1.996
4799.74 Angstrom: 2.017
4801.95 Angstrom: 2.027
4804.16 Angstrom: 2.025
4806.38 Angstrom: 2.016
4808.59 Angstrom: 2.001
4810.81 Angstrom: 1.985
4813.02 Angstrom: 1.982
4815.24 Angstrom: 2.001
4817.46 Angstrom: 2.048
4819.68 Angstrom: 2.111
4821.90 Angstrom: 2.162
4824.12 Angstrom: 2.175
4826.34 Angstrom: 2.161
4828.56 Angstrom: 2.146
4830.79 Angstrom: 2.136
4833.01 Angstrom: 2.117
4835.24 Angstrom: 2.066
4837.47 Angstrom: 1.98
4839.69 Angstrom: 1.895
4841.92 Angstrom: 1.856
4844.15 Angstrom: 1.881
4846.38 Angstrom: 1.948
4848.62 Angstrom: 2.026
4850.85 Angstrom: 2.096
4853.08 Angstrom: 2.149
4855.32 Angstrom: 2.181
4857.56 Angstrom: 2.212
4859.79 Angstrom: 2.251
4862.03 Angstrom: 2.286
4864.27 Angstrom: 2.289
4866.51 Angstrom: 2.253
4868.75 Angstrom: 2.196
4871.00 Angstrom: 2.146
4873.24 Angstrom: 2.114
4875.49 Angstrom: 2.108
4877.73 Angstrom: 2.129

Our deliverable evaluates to 1.4 Angstrom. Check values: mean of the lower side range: 1.94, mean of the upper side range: 2.02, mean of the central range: 1.91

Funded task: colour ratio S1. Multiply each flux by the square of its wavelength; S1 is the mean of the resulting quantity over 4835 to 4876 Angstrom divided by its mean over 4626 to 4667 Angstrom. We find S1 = 1.19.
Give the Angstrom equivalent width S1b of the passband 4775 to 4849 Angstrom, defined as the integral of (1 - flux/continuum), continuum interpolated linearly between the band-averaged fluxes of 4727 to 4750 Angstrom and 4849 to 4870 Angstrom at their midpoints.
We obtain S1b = 3.4 Angstrom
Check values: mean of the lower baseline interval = 1.91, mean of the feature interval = 1.99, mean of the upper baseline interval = 2.21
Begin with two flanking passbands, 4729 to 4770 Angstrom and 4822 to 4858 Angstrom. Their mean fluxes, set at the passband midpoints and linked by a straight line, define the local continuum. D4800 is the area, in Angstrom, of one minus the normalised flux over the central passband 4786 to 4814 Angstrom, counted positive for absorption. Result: 0.3 Angstrom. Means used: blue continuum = 1.91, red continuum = 2.06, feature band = 1.98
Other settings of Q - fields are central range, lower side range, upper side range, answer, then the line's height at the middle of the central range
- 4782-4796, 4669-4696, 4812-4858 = 1.0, 2.05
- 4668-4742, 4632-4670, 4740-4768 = -2.5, 1.91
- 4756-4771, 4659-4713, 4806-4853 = 0.7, 2.01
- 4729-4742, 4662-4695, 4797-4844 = 0.8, 2.03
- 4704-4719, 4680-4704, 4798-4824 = -0.3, 1.97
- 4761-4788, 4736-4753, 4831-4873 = 0.8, 1.96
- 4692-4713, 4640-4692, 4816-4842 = 1.2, 2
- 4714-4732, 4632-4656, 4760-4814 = -0.7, 1.94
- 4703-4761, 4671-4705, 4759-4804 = 0.3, 1.96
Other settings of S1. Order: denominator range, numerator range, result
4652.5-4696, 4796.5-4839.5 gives 1.10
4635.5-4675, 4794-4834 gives 1.15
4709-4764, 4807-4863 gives 1.11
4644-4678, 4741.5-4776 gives 1.04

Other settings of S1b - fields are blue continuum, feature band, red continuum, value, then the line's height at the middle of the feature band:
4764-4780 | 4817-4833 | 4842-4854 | -1.2 Angstrom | 1.98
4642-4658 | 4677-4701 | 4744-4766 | -1.4 Angstrom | 1.88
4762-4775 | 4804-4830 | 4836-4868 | -0.5 Angstrom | 2.03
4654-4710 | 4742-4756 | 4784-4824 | 0.6 Angstrom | 1.98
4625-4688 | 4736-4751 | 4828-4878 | 0.9 Angstrom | 2.04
